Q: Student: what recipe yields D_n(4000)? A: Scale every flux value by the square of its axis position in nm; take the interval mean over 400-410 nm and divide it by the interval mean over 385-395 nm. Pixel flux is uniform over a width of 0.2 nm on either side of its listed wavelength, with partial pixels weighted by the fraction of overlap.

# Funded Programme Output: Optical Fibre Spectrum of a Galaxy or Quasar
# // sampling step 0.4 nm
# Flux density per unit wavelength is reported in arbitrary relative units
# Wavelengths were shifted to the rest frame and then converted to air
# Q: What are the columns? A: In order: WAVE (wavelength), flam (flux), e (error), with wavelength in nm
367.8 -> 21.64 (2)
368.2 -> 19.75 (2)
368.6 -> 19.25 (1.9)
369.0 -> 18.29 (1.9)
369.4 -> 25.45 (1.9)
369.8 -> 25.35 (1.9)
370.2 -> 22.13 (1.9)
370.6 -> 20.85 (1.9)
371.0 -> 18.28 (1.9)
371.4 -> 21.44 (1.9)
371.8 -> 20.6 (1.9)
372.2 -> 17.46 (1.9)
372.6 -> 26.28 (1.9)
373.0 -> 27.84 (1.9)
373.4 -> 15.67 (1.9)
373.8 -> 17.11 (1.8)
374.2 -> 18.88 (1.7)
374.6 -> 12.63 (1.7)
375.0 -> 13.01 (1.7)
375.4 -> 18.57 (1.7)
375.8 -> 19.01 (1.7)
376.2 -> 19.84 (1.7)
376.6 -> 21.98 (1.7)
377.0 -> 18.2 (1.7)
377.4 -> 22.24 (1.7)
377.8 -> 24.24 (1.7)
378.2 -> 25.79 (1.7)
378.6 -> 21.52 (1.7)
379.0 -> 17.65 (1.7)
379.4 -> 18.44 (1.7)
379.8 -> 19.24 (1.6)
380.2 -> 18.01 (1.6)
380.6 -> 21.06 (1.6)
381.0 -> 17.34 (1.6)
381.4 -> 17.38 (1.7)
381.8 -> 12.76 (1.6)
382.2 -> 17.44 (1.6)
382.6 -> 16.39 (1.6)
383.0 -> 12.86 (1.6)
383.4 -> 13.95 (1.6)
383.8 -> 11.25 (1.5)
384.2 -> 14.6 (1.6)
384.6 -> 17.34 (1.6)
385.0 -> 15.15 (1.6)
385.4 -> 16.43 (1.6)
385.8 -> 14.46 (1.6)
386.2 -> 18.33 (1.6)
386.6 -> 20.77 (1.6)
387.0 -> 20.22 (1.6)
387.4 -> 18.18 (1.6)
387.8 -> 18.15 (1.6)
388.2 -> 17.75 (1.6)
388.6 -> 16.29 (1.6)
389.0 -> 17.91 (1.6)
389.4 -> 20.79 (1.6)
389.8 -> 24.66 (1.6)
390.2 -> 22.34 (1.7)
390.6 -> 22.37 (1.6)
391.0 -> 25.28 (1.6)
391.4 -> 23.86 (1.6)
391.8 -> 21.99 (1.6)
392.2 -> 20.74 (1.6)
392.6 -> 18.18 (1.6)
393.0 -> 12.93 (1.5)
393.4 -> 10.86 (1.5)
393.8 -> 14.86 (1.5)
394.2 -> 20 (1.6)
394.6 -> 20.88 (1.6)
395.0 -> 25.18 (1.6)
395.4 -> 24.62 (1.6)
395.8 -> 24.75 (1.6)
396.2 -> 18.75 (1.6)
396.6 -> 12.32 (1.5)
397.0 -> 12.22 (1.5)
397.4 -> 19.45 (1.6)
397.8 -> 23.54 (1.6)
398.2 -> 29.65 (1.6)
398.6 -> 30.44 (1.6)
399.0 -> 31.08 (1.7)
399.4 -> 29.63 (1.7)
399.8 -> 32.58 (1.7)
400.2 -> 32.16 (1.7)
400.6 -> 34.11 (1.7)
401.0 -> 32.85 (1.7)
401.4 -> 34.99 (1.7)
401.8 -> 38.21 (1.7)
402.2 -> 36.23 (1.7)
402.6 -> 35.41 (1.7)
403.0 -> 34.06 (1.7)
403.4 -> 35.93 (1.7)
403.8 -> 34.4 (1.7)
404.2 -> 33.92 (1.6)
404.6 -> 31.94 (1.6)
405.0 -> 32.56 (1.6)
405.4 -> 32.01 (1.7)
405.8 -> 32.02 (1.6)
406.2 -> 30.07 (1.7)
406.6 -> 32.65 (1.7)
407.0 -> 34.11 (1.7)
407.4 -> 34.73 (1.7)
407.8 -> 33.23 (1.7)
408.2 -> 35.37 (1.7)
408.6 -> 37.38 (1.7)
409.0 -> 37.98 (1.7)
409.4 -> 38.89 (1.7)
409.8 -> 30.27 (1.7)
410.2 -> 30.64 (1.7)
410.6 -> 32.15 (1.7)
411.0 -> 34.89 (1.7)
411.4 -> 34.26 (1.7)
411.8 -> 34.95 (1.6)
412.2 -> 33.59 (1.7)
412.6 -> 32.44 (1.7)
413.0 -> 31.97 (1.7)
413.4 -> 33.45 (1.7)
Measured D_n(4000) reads 1.93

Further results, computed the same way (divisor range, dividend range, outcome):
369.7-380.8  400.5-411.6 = 1.99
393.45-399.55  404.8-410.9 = 1.60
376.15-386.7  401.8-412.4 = 2.17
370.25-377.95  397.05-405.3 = 1.86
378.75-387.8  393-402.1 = 1.60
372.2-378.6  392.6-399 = 1.13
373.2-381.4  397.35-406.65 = 1.93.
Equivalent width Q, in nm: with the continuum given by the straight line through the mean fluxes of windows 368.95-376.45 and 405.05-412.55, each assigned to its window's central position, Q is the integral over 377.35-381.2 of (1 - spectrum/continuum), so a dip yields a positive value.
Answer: 0.34 nm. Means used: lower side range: 20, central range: 20.5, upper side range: 33.8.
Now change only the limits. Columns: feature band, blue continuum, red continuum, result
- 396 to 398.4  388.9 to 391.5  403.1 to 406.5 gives 0.72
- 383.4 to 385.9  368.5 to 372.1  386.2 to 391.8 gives 0.72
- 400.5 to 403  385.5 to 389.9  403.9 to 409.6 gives -0.43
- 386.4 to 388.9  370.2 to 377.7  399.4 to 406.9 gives 0.73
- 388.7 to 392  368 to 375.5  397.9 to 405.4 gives 0.70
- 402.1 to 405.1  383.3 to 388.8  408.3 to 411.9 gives -0.46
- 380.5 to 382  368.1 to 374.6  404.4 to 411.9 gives 0.45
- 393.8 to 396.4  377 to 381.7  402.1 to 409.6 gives 0.62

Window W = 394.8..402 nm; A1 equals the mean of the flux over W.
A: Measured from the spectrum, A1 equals 27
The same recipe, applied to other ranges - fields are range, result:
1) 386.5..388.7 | 18.6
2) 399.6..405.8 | 34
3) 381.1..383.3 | 15.4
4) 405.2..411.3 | 33.8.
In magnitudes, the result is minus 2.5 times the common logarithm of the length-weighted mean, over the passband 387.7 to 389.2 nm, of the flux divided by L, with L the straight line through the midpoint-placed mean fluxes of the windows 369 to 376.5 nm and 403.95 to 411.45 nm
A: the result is 0.44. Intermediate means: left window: 20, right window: 33.6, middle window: 17.5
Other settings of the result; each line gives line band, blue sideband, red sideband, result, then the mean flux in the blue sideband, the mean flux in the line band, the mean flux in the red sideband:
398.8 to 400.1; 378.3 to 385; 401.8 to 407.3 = -0.044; 16.8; 31.2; 33.7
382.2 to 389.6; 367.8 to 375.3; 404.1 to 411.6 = 0.456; 20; 16.7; 33.6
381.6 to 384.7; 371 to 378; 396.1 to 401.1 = 0.452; 19.7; 14.5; 26.1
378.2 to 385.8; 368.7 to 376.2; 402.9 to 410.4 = 0.372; 19.9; 16.8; 33.8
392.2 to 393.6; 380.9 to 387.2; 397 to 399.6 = 0.430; 16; 15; 26.1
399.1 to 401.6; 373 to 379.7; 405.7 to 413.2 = -0.099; 19.3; 32.7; 33.8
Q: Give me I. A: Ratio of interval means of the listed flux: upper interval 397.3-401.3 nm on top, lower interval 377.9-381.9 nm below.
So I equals 1.56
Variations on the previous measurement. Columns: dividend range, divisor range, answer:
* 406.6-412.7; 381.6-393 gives 1.89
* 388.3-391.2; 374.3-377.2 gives 1.20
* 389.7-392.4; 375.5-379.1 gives 1.08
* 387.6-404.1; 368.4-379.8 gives 1.22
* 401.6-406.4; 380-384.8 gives 2.14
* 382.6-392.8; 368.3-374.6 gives 0.89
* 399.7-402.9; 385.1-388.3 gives 1.93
